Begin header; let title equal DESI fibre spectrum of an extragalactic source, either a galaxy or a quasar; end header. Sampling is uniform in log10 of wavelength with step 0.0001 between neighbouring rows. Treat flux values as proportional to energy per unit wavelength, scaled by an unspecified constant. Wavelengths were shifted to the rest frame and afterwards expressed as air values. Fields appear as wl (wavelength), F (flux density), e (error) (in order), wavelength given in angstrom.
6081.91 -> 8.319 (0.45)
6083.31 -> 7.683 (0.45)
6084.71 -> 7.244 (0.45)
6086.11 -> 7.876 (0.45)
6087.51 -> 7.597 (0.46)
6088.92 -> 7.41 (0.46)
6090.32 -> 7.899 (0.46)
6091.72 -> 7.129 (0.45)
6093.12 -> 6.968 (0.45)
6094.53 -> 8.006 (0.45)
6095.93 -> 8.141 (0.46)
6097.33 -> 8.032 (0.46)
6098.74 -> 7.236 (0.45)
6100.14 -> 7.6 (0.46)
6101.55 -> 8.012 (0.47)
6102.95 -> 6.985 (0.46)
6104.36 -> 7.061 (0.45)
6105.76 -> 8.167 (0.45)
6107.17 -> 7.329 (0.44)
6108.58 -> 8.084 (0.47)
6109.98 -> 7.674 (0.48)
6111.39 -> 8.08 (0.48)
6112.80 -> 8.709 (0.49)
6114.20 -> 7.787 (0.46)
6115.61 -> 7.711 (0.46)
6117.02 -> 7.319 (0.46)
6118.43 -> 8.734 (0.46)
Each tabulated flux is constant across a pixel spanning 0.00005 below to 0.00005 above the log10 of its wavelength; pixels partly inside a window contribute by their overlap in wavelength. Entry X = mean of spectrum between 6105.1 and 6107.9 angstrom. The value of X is 7.72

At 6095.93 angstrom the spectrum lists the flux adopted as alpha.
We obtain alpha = 8.141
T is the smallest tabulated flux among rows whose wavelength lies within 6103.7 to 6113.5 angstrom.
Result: 7.061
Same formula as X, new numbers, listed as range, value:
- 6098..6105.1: 7.39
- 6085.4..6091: 7.69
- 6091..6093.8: 7.07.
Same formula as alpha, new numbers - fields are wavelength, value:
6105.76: 8.167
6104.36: 7.061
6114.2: 7.787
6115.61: 7.711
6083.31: 7.683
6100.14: 7.6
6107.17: 7.329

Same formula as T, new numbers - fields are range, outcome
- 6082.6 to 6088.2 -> 7.244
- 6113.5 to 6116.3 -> 7.711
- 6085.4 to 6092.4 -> 7.129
